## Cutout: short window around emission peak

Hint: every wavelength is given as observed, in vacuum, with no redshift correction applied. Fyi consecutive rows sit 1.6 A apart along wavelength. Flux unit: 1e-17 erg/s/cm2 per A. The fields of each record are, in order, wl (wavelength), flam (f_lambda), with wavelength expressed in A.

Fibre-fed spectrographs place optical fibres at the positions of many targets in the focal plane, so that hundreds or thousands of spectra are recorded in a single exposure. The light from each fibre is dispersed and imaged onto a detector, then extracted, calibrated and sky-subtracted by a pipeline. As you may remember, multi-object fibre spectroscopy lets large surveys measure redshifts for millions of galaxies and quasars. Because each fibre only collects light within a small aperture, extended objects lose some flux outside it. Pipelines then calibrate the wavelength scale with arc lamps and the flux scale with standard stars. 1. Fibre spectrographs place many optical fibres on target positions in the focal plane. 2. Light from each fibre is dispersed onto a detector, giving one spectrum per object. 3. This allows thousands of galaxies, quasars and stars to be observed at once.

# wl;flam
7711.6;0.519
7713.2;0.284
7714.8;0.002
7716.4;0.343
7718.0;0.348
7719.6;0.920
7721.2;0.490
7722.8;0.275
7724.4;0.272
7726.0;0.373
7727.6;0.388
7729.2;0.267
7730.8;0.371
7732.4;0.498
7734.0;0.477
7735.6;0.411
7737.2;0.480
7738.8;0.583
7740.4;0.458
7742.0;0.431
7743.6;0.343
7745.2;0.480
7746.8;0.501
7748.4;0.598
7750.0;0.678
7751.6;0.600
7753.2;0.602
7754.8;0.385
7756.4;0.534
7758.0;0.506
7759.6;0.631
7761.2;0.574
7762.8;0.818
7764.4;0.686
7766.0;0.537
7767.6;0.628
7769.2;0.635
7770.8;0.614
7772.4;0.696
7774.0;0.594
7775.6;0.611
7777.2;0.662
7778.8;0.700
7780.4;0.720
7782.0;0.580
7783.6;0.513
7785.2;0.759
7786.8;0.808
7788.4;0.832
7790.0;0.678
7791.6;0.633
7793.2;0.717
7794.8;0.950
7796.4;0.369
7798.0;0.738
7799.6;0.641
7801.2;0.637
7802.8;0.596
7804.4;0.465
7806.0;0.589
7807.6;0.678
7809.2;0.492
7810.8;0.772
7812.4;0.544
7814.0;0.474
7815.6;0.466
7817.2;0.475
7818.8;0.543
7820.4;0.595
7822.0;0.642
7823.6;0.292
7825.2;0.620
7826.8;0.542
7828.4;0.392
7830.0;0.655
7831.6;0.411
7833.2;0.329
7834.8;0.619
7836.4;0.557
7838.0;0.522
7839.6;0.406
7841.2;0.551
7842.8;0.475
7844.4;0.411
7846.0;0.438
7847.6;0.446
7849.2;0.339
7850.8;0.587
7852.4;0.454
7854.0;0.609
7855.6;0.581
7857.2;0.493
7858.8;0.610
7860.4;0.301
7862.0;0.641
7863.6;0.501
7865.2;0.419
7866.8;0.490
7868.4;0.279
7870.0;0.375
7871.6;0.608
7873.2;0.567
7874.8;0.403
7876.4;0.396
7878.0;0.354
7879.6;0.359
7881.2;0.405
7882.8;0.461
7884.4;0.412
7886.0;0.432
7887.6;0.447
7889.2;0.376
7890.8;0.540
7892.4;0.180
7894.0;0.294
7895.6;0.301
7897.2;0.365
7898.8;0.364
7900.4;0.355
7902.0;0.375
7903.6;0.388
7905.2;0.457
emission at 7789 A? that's Mg II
